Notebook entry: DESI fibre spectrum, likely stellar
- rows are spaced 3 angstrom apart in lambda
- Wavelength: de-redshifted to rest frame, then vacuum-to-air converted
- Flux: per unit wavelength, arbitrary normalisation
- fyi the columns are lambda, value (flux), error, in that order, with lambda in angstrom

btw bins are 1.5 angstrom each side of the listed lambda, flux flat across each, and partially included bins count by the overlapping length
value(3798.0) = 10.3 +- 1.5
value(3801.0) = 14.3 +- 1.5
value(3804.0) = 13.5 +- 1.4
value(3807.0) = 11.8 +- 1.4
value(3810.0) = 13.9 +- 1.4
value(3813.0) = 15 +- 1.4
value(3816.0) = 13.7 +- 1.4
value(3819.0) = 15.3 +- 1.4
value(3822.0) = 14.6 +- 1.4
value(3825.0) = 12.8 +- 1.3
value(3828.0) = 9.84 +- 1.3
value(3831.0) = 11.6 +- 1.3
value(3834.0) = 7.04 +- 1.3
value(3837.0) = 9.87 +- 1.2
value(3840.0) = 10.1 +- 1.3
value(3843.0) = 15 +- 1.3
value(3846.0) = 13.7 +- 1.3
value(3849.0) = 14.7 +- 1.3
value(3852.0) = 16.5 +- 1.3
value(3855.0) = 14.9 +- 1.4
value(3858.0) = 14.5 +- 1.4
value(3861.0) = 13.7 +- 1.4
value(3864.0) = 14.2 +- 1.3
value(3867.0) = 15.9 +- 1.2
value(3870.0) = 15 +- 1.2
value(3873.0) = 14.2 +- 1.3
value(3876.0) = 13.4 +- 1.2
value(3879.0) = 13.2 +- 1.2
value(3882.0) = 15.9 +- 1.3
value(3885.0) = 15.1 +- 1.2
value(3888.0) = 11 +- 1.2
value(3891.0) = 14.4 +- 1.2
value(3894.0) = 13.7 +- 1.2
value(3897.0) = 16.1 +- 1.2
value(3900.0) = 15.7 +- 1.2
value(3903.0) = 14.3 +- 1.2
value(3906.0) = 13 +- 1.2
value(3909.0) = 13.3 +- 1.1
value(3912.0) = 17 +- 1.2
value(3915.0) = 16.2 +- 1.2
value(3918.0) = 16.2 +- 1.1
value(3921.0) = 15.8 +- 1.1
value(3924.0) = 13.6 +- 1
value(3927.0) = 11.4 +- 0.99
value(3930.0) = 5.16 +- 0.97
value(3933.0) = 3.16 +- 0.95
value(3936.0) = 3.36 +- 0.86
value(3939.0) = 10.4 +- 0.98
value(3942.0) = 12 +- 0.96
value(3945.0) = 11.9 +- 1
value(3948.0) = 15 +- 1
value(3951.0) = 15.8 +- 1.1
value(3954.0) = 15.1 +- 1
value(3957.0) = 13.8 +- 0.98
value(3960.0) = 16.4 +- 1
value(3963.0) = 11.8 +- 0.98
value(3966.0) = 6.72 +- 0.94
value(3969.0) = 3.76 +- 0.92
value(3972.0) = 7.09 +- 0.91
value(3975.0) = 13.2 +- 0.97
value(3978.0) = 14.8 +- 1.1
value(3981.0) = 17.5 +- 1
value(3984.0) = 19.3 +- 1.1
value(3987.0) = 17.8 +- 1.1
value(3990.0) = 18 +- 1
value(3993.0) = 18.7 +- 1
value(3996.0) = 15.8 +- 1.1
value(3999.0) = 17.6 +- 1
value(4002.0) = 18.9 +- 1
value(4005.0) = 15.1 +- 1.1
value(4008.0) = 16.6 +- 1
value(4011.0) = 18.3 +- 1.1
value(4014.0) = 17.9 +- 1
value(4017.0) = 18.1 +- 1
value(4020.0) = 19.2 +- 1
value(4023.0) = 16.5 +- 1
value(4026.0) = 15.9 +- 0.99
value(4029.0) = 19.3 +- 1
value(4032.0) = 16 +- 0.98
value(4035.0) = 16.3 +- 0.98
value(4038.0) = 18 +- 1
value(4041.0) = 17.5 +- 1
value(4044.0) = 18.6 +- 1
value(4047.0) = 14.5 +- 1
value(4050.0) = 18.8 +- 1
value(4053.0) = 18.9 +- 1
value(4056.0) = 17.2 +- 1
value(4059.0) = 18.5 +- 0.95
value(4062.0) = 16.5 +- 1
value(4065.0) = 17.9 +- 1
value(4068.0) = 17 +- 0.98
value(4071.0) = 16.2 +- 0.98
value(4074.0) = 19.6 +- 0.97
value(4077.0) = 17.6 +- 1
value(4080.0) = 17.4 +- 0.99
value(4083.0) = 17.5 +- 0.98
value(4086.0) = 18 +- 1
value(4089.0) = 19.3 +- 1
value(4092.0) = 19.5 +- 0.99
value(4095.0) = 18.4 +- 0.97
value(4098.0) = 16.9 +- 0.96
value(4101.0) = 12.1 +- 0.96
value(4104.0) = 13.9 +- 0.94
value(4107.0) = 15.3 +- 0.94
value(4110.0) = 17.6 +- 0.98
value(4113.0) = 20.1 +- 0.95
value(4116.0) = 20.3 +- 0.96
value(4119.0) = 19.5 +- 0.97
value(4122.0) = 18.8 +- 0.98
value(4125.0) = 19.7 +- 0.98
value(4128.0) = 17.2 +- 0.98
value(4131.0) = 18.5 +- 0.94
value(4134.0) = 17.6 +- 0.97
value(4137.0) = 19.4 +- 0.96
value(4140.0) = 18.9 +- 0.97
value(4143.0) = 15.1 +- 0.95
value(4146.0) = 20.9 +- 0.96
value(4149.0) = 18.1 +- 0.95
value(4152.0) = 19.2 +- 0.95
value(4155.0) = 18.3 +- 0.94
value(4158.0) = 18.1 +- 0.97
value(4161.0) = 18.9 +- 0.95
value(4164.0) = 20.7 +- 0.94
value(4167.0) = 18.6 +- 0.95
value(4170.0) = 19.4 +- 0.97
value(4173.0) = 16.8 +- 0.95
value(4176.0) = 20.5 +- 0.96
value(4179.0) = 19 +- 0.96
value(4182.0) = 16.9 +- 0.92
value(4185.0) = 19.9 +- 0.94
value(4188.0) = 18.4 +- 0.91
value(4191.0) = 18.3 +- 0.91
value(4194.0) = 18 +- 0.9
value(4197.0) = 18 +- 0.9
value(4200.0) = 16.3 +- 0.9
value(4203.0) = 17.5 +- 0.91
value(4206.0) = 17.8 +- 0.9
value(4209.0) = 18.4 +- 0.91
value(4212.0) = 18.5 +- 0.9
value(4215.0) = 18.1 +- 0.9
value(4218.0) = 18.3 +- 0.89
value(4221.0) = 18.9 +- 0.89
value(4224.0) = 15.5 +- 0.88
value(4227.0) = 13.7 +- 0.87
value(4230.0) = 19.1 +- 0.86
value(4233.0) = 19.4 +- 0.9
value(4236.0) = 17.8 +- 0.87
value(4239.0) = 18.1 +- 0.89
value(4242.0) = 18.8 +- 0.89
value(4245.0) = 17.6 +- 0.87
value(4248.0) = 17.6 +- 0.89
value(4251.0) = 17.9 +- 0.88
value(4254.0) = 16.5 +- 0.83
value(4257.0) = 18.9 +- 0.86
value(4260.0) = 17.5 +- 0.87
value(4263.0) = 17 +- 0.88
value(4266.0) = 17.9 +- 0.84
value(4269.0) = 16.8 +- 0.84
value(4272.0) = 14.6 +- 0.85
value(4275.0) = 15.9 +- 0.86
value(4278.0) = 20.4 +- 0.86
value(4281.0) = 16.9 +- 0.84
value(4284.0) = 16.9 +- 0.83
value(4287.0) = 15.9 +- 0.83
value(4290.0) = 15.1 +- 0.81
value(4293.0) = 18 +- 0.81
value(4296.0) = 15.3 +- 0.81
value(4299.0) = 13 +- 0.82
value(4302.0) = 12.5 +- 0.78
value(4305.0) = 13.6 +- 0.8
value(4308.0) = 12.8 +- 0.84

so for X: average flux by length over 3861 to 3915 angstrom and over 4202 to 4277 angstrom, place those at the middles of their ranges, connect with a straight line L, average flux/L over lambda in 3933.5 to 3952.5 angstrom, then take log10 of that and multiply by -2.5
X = 0.336 mag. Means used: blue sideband 14.5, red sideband 17.5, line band 11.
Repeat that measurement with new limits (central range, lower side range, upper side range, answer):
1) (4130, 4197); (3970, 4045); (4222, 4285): -0.087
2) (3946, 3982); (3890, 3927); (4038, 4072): 0.254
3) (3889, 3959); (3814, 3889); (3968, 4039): 0.148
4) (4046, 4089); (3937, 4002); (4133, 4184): -0.080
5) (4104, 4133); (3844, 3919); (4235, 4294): -0.127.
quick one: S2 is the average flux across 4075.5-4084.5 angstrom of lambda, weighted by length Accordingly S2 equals 17.5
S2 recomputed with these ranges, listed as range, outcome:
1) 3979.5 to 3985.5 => 18.4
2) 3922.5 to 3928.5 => 12.5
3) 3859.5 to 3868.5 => 14.6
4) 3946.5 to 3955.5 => 15.3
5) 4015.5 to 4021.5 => 18.7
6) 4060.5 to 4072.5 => 16.9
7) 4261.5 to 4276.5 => 16.4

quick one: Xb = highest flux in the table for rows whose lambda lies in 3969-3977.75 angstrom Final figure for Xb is 13.2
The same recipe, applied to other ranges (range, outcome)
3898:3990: 19.3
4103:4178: 20.9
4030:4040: 18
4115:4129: 20.3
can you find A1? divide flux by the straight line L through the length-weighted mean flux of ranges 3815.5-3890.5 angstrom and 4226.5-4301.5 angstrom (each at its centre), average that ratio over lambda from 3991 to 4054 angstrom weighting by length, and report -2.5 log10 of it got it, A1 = -0.17 mag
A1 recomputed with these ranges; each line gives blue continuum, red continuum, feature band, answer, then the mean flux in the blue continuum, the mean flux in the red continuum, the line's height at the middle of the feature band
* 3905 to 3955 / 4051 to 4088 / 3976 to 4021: -0.174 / 12.2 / 17.7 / 14.9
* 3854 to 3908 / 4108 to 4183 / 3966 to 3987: 0.260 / 14.3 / 18.7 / 15.9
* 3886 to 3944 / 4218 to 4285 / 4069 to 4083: -0.189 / 12.4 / 17.5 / 14.8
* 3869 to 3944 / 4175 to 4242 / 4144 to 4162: -0.105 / 12.9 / 18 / 17.1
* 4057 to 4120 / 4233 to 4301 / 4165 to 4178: -0.095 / 17.6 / 17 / 17.3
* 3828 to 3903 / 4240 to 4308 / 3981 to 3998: -0.226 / 13.7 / 16.5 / 14.5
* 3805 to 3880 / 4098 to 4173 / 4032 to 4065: -0.046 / 13.4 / 18.1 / 16.7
